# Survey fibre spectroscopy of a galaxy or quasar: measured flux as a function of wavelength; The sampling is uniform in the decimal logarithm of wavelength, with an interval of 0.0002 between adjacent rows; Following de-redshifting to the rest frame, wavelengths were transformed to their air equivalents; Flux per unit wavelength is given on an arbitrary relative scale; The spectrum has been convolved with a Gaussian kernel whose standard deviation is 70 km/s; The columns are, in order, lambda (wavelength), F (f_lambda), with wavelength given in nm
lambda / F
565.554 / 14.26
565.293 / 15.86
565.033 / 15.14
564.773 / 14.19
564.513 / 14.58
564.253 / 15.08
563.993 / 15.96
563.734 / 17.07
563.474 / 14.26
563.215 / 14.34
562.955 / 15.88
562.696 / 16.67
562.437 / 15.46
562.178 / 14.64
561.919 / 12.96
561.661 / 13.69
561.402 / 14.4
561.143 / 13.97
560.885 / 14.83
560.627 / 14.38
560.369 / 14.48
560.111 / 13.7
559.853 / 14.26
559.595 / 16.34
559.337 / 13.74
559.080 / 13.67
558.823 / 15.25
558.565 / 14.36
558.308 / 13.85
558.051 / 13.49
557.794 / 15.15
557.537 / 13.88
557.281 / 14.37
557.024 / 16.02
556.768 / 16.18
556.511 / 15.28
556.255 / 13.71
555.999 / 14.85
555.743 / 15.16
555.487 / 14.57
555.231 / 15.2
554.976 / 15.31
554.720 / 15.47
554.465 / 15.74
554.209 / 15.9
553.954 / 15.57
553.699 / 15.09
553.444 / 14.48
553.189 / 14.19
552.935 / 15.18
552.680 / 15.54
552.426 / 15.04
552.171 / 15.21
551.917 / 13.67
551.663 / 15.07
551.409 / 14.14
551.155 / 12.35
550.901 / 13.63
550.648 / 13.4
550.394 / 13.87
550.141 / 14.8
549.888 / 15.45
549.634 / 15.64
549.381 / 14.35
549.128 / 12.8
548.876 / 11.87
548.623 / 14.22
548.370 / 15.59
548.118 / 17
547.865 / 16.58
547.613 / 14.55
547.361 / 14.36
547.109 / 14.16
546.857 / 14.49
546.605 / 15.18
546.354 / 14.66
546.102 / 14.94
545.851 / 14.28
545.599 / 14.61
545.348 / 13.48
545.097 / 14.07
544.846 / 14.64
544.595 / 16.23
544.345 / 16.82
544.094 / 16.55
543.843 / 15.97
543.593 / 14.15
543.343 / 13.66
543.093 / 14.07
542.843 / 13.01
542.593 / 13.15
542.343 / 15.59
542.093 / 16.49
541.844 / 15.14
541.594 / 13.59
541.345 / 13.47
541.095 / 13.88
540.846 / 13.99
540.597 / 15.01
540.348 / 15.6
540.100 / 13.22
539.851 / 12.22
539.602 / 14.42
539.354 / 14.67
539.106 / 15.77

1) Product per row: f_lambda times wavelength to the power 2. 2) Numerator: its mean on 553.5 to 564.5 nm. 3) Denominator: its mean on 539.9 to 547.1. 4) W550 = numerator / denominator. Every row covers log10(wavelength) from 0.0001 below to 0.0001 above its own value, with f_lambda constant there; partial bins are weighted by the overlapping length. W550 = 1.08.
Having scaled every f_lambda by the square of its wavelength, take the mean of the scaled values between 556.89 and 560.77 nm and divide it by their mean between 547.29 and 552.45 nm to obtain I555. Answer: 1.03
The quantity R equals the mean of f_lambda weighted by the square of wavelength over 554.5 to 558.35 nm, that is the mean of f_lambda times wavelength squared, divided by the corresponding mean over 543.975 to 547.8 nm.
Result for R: 1.0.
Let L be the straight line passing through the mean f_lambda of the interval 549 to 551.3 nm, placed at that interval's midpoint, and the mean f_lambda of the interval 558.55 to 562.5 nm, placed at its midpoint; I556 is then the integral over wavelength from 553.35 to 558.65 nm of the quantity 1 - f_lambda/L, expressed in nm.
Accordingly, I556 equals -0.269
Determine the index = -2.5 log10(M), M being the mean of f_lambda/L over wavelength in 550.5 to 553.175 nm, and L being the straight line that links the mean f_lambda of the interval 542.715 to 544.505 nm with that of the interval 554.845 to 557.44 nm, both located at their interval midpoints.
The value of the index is 0.05 mag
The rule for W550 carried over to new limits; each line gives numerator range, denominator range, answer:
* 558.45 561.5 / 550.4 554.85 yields 1.01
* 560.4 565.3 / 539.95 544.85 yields 1.09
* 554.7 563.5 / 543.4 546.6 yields 1.03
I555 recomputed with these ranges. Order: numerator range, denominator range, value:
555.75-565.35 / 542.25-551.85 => 1.06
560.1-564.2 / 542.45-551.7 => 1.08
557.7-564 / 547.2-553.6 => 1.05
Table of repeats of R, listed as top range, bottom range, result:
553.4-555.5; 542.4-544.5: 1.08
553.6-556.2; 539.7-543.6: 1.13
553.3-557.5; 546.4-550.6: 1.06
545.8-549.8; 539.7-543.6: 1.06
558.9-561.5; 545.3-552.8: 1.03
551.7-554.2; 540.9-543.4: 1.09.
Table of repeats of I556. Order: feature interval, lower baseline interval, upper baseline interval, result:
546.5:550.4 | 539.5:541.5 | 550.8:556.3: -0.06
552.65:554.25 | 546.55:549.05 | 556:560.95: -0.04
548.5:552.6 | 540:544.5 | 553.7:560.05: 0.19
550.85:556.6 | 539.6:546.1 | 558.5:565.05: -0.06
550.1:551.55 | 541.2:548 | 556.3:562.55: 0.10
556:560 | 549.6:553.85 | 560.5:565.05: 0.02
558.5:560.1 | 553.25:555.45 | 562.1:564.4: 0.09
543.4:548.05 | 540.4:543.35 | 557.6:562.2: -0.22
